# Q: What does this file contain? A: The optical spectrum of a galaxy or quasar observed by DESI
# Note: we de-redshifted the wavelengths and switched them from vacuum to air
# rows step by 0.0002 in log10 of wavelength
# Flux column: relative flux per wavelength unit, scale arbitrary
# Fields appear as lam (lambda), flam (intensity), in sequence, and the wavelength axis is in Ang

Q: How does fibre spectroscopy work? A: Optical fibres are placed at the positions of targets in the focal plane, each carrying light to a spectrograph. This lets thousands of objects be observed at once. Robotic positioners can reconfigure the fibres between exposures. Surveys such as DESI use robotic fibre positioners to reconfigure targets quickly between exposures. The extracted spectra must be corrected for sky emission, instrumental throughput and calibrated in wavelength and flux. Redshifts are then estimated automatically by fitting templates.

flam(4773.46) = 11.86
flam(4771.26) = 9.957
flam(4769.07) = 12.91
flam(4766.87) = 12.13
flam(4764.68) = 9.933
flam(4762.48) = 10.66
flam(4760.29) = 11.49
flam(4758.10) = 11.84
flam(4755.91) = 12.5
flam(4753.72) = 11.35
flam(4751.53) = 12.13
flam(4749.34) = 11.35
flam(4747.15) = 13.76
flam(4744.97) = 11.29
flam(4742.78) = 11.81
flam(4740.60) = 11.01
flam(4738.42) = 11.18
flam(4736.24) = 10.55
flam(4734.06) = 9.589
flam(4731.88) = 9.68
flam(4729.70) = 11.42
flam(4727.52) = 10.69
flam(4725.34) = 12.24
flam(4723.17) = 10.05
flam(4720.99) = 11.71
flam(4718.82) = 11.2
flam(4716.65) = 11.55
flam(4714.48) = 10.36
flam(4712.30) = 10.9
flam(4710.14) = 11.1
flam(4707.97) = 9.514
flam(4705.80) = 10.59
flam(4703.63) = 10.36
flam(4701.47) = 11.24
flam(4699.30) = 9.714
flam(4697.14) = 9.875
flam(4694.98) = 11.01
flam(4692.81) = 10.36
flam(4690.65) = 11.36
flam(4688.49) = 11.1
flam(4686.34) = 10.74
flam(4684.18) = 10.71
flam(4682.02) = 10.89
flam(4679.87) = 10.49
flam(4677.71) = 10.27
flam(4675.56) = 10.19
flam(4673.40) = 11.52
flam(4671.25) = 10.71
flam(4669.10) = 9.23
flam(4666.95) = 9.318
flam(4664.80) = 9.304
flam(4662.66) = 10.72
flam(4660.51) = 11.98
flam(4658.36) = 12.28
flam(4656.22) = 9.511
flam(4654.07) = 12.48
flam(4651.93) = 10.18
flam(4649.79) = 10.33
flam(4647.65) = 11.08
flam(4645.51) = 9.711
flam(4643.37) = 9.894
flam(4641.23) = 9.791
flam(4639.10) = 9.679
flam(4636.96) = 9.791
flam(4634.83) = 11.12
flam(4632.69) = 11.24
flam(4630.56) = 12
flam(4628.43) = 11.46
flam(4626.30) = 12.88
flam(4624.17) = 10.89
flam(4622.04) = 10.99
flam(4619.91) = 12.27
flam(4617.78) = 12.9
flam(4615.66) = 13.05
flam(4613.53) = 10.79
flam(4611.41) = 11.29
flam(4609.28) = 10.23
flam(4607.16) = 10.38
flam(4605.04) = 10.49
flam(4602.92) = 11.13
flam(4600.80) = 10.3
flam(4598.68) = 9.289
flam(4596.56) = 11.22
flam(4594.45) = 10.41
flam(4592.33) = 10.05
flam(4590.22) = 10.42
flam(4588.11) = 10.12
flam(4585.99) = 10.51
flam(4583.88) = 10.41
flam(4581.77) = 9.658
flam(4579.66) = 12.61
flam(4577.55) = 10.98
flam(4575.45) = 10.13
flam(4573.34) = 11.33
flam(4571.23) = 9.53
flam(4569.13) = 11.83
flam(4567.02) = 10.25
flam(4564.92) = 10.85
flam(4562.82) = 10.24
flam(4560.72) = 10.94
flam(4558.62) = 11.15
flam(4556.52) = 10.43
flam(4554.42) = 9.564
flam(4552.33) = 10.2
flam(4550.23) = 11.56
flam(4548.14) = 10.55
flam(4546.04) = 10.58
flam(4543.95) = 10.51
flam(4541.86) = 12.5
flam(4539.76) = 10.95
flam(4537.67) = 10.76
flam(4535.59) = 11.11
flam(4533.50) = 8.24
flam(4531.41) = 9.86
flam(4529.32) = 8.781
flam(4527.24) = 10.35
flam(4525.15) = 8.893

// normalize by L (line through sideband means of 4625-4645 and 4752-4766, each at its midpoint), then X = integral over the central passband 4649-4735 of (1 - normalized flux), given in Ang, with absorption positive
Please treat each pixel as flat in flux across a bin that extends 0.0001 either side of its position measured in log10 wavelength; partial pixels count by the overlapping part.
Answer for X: 3.2 Ang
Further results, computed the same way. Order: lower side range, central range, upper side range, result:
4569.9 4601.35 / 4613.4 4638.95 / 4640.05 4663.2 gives -2.28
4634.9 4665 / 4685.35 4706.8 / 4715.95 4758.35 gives 0.64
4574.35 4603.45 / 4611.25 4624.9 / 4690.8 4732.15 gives -1.58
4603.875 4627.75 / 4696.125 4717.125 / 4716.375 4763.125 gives 1.61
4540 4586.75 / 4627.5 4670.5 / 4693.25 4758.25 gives 1.36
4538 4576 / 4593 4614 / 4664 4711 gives 0.18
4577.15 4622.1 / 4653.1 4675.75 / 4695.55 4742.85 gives 0.27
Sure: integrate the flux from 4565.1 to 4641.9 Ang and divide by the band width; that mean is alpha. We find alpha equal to 10.9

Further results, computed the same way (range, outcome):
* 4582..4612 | 10.4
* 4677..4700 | 10.6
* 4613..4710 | 10.8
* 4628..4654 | 10.6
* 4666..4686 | 10.4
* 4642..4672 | 10.5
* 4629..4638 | 11.1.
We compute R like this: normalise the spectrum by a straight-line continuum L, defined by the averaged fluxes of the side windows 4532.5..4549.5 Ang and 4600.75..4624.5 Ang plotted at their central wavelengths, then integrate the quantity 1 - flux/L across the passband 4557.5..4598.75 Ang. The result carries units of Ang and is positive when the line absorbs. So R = 1.3 Ang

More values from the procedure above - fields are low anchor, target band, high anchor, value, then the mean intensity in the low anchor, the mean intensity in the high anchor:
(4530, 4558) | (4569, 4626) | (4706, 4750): -1.11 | 10.5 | 11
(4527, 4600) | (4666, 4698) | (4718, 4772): 1.46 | 10.5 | 11.3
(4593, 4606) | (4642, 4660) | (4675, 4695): -0.17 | 10.5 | 10.7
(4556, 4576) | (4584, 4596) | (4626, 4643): 0.45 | 10.7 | 10.9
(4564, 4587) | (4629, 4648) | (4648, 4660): 0.82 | 10.7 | 11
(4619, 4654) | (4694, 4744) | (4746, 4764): 3.42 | 10.9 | 11.8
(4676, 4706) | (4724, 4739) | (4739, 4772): 0.68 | 10.6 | 11.6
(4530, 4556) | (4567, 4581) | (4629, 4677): -0.61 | 10.5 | 10.6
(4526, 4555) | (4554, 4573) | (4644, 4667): -0.26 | 10.4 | 10.7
